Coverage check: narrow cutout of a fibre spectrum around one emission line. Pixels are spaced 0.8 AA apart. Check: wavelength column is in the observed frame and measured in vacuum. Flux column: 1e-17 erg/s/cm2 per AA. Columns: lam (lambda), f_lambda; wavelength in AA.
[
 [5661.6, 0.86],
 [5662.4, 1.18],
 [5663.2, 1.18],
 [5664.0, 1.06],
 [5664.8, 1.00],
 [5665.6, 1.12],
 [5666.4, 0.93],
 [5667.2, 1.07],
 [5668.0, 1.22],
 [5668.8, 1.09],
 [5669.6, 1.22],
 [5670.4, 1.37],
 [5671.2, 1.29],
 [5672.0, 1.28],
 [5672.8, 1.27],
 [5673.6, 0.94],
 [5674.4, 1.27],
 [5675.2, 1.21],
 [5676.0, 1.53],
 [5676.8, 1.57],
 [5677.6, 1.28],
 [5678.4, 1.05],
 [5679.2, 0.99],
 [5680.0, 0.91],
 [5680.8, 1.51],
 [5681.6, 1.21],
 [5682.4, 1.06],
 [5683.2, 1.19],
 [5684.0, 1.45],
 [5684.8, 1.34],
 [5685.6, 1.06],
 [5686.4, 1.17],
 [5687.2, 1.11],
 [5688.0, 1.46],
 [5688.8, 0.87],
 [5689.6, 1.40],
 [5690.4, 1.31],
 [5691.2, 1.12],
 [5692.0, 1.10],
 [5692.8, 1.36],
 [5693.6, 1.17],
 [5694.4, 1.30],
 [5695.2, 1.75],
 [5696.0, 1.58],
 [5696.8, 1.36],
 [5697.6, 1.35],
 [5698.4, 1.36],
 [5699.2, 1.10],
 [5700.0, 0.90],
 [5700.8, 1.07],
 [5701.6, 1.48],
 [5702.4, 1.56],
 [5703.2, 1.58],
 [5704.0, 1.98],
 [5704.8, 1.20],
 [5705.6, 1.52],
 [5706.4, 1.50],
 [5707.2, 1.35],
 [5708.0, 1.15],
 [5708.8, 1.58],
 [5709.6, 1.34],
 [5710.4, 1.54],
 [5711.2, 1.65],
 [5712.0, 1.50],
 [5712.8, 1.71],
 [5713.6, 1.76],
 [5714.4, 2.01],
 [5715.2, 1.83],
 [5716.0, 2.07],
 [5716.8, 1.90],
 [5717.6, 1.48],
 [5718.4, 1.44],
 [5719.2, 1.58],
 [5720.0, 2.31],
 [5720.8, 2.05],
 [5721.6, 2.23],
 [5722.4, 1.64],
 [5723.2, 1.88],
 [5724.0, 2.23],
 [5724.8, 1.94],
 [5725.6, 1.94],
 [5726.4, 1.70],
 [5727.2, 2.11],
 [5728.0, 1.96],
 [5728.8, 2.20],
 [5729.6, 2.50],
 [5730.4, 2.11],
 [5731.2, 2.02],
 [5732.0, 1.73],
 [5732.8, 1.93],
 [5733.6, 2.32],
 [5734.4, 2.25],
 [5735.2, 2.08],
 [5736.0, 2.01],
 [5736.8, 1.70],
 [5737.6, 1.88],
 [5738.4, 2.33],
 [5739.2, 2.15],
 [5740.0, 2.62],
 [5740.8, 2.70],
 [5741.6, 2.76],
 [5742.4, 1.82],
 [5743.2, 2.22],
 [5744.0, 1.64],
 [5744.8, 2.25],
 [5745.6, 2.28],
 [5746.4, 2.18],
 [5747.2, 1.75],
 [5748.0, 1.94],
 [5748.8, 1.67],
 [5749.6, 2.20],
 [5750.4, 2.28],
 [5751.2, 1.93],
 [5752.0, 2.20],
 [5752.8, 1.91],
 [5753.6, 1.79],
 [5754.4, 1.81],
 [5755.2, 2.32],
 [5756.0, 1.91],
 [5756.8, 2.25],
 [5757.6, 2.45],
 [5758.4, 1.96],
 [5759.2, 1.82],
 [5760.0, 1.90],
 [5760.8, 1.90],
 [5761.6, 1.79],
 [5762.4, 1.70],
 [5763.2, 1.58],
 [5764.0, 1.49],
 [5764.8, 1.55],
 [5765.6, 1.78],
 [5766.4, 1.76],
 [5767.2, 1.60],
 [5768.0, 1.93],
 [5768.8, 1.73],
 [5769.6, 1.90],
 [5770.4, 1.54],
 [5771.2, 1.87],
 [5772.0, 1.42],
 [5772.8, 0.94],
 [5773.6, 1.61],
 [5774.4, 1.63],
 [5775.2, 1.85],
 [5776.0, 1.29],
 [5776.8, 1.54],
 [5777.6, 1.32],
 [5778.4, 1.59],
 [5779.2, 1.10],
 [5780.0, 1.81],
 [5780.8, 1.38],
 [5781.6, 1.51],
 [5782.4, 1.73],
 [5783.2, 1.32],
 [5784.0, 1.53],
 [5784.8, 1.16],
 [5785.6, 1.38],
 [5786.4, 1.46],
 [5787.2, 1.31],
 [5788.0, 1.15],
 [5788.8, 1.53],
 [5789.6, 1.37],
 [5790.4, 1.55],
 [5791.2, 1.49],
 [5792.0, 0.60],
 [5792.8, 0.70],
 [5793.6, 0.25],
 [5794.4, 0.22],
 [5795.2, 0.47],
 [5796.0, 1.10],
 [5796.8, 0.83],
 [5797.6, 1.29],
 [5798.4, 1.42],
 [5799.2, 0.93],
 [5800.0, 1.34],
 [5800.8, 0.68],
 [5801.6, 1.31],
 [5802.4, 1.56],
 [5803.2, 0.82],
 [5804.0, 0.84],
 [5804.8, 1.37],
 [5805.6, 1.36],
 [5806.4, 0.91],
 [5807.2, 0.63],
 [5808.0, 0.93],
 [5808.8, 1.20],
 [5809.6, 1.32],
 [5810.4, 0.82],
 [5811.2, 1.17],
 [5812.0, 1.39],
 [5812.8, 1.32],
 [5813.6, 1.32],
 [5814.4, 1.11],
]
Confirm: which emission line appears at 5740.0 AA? C IV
